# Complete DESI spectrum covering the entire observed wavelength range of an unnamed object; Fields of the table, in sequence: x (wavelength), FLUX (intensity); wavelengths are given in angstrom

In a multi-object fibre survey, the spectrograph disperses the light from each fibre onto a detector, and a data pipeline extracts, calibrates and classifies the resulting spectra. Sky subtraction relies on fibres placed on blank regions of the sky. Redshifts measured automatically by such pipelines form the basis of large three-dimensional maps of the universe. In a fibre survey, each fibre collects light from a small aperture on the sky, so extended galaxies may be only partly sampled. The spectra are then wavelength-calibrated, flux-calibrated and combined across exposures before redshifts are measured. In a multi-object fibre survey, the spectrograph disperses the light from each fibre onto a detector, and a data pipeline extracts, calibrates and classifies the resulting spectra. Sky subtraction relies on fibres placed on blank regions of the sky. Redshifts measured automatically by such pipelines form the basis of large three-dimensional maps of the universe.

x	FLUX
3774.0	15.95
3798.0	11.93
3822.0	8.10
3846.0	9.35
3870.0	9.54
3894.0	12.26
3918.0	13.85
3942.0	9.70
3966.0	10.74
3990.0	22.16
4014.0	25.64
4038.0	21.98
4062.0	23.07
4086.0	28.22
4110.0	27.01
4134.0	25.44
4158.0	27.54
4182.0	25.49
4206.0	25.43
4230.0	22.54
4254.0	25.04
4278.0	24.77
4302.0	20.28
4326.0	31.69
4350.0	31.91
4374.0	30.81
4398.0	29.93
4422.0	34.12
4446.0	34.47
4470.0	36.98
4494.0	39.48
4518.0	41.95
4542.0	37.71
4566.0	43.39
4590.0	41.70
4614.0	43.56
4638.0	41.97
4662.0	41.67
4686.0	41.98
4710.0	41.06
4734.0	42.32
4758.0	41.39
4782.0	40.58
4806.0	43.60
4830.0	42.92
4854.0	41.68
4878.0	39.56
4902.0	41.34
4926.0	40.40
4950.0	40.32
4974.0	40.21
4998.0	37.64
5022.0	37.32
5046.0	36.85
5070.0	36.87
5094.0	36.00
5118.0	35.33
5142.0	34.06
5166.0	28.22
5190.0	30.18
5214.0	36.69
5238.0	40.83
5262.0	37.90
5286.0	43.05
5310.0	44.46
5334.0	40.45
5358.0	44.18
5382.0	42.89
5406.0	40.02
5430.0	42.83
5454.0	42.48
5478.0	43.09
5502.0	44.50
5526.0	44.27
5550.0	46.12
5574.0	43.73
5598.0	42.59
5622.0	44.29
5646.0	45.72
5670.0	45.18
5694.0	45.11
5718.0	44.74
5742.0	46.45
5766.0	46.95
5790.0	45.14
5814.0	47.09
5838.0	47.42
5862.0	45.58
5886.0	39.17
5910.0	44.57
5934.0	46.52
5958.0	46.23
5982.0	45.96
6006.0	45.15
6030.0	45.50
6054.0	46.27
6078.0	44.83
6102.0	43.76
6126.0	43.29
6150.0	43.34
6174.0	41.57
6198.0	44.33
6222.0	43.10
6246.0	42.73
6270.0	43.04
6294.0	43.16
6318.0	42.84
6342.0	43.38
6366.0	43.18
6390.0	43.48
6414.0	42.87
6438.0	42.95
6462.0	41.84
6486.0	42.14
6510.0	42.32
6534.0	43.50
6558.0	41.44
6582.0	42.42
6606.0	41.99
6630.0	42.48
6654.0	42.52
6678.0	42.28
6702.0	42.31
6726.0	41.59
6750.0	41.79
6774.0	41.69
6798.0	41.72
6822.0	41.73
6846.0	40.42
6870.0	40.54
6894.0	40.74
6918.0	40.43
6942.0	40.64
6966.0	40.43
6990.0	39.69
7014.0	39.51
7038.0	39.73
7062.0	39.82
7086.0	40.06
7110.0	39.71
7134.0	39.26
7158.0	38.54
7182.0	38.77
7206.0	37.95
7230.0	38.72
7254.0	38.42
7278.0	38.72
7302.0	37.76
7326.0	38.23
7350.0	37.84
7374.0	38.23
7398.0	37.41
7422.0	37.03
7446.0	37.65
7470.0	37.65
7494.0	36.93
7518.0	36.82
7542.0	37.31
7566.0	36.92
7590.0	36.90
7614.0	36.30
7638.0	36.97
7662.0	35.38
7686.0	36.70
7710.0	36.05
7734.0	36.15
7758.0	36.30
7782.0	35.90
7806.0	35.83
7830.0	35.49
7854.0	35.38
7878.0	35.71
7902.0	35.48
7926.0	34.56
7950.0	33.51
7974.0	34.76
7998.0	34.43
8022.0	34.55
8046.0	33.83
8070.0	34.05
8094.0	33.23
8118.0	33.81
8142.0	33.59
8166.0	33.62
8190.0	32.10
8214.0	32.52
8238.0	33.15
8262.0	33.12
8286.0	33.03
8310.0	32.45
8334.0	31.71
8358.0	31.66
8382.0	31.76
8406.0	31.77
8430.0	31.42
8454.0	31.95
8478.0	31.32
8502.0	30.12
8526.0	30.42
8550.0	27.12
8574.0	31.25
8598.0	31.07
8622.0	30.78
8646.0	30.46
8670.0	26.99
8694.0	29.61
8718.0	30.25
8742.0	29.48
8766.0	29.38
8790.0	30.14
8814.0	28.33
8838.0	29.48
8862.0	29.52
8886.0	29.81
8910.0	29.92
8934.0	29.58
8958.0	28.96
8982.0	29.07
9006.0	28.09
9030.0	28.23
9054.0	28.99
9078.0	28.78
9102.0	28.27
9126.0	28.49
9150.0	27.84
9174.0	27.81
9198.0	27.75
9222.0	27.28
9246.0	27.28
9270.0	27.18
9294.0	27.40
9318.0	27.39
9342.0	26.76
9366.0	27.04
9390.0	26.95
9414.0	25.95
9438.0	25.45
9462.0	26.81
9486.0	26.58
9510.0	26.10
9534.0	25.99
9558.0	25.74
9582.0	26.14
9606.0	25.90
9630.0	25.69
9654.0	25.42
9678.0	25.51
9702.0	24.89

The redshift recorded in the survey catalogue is 0.000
